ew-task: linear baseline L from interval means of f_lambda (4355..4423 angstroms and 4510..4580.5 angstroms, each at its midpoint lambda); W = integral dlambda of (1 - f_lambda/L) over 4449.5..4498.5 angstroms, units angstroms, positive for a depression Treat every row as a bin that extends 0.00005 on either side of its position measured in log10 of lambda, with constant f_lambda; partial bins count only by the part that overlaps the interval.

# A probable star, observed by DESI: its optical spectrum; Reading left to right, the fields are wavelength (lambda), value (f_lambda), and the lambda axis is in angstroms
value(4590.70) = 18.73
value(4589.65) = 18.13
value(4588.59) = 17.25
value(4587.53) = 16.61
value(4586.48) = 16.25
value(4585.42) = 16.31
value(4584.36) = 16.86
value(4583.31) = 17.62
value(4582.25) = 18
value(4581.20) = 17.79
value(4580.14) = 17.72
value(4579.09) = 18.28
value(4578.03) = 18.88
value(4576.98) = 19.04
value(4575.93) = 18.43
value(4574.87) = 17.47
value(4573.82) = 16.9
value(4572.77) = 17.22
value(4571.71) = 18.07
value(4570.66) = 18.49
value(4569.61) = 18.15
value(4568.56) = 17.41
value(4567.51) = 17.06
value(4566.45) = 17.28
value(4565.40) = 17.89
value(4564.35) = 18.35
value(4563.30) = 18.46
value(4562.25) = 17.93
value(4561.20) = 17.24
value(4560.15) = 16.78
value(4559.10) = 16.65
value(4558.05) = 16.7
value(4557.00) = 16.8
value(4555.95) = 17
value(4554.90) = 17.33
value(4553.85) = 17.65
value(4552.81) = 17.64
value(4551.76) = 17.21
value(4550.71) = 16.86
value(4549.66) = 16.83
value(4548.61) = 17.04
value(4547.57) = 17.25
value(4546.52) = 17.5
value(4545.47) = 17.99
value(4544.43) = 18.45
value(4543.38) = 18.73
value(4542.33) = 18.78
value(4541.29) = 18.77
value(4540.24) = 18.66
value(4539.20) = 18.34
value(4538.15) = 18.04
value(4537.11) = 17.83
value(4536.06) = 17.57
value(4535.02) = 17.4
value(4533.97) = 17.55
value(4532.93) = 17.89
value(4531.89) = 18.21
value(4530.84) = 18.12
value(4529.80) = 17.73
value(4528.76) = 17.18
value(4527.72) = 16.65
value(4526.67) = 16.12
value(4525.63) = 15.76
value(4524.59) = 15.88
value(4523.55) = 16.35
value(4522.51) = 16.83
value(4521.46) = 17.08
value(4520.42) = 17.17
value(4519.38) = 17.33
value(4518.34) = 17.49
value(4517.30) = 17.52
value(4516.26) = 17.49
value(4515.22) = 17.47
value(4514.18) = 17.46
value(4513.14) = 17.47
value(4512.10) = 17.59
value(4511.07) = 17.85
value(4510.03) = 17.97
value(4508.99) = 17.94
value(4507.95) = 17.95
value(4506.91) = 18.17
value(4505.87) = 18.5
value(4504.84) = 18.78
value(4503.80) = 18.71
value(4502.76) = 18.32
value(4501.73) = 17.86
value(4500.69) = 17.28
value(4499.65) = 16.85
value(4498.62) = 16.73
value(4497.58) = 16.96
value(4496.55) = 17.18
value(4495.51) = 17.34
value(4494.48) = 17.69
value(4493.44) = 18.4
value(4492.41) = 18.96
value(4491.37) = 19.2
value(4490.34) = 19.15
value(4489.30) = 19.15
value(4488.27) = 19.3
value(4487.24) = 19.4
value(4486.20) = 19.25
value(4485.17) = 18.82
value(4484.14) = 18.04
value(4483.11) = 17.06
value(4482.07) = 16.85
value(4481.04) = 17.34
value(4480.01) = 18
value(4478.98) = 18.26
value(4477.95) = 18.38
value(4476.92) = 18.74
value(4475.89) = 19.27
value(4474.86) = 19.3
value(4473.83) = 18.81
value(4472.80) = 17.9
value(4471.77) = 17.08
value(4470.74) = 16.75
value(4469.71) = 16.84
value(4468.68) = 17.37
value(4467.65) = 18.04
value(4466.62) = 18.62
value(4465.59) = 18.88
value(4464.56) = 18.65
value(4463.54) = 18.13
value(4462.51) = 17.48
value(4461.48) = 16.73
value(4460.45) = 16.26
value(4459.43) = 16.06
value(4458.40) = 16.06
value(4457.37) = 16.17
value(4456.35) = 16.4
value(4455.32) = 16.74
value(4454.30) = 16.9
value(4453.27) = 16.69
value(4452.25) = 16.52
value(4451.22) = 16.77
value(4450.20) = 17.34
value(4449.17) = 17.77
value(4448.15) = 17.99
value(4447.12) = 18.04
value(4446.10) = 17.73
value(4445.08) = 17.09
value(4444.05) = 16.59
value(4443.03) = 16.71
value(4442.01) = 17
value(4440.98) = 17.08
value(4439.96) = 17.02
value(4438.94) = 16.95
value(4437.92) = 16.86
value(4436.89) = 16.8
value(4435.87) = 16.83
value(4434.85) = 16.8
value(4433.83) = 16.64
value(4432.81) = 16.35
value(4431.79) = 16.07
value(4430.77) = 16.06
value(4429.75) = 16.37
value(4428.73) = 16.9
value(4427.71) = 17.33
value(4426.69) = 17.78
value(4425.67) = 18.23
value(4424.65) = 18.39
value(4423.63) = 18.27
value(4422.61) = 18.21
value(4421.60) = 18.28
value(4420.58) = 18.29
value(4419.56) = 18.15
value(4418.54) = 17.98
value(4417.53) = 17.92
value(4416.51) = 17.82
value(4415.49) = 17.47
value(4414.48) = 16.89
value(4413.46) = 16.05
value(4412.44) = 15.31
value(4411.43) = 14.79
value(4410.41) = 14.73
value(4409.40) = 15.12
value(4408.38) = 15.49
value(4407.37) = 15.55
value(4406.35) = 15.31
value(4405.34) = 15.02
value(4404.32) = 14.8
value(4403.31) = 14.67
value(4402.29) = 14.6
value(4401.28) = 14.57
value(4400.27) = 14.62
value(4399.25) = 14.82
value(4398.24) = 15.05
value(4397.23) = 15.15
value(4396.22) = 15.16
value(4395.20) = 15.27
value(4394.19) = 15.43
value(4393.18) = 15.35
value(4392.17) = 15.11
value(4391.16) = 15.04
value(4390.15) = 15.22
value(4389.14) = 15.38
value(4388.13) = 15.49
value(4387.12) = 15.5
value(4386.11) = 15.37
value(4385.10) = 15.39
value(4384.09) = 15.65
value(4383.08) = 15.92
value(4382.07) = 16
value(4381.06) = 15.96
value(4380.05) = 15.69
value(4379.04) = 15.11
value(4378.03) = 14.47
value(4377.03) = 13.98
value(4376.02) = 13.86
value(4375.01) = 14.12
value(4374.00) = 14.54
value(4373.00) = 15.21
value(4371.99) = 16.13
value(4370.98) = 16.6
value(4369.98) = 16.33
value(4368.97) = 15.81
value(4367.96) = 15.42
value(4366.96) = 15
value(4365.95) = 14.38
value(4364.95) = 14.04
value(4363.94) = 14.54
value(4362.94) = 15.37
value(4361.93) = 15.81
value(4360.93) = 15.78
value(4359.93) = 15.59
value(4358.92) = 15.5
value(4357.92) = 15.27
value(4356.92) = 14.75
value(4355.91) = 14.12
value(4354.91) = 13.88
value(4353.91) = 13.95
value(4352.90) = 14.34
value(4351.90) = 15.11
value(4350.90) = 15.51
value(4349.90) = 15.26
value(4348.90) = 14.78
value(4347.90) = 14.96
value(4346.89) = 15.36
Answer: -3.3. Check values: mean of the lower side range 15.5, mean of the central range 17.8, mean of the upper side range 17.6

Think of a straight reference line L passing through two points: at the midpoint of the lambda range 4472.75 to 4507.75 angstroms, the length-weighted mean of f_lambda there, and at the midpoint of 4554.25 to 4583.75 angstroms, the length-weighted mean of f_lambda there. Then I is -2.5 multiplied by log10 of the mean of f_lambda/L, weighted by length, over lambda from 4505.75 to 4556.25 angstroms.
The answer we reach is 0.025 mag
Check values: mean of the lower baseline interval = 18.2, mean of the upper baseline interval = 17.7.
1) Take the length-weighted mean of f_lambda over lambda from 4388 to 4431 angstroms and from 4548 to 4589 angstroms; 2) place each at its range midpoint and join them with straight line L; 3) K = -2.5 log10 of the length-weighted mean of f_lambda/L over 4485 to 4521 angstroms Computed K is -0.068 mag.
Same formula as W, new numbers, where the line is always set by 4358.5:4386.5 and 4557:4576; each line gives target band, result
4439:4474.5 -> -2.2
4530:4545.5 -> -0.9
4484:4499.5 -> -1.6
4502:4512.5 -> -0.8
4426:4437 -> -0.5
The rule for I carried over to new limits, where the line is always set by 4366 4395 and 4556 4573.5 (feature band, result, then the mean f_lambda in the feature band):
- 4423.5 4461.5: -0.06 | 16.9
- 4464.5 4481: -0.11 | 18.1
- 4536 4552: -0.04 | 17.9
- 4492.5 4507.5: -0.07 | 17.8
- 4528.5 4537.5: -0.04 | 17.7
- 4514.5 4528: 0.01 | 16.9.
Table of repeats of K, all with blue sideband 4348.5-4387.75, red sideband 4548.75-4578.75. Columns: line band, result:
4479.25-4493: -0.12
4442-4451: -0.08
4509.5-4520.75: -0.04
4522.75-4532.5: 0.01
